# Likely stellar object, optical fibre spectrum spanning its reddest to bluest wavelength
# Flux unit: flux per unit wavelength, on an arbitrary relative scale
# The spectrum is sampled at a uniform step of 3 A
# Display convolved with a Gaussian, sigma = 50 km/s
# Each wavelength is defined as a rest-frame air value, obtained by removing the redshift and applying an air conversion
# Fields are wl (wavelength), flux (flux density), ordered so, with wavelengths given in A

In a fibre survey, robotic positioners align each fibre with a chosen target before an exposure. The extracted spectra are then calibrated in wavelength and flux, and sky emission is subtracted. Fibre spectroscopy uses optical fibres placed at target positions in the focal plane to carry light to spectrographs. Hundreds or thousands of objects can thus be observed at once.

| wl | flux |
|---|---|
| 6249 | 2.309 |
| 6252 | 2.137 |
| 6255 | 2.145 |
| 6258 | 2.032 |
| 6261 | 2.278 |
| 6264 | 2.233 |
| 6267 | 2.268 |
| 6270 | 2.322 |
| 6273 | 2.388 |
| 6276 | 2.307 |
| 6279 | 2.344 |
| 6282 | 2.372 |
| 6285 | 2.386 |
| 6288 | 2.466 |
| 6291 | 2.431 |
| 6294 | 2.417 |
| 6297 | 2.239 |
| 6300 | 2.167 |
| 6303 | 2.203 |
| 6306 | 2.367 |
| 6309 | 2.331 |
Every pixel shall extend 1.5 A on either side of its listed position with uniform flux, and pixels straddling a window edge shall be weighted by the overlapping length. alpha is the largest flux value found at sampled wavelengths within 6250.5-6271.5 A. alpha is 2.322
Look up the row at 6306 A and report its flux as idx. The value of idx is 2.367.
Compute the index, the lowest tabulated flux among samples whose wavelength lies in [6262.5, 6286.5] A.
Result 2.233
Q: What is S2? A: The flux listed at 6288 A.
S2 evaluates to 2.466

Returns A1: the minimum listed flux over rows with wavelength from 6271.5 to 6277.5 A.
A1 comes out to 2.307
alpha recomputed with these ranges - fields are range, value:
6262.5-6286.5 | 2.388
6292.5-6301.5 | 2.417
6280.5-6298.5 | 2.466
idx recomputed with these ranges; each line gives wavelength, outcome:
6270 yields 2.322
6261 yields 2.278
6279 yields 2.344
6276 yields 2.307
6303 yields 2.203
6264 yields 2.233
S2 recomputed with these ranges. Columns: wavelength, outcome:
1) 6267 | 2.268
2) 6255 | 2.145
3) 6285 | 2.386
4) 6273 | 2.388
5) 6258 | 2.032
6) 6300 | 2.167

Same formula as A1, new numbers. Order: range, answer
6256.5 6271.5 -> 2.032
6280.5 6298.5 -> 2.239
